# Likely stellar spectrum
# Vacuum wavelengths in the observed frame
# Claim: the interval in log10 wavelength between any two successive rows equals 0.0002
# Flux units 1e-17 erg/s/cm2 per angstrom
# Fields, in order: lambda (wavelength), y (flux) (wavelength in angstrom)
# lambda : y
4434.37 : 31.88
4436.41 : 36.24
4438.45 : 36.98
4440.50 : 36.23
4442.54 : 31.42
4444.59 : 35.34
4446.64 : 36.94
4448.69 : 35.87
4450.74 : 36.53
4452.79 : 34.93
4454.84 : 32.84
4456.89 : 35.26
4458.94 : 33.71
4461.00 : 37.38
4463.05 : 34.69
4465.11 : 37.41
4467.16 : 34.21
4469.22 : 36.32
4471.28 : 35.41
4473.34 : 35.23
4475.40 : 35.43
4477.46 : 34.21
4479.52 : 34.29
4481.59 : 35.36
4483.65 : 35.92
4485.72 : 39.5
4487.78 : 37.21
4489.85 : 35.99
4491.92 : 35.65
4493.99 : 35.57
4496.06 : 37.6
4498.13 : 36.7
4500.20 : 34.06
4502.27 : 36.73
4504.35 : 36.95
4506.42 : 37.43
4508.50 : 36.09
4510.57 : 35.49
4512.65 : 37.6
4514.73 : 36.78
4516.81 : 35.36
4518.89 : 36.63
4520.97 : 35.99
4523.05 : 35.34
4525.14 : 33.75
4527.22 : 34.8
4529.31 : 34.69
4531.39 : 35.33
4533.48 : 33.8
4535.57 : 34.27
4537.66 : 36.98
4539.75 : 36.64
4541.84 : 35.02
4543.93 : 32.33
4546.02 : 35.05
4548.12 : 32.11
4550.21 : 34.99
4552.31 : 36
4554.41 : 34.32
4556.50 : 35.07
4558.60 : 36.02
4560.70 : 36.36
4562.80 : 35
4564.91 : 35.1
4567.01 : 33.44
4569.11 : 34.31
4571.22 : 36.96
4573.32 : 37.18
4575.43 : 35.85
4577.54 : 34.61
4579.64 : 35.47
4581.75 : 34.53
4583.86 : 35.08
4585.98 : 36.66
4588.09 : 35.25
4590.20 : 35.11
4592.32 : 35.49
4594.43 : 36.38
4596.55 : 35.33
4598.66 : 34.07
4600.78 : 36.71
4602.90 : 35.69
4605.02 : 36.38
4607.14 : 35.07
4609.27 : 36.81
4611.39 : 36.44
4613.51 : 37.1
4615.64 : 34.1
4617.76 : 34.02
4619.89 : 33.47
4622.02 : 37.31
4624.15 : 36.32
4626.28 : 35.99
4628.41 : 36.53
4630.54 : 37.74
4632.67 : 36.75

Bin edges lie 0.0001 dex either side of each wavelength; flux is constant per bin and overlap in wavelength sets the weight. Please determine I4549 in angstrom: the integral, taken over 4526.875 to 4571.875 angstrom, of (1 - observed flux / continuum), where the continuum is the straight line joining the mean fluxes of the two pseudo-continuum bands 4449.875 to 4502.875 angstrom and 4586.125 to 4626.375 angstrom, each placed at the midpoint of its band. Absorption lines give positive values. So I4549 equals 0.94 angstrom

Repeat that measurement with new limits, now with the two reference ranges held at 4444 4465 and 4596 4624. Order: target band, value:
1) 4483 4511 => -0.8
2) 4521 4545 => 0.4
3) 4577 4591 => 0.1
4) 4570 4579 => -0.1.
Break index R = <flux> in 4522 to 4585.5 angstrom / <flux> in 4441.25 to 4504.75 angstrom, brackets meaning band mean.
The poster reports 0.98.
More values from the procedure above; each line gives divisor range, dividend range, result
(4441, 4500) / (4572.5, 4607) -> 1.00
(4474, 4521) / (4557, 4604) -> 0.98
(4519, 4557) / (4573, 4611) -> 1.02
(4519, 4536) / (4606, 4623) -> 1.02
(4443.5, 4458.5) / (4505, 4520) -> 1.03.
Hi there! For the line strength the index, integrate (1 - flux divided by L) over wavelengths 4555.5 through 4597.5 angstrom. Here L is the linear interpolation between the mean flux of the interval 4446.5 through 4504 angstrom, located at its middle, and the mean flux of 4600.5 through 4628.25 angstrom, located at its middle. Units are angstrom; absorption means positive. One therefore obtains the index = 0.4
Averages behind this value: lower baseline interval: 35.7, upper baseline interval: 35.8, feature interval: 35.5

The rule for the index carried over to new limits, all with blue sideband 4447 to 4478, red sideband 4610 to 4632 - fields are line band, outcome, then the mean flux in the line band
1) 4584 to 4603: 0.1 angstrom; 35.6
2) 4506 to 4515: -0.3 angstrom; 36.6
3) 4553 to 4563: 0.1 angstrom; 35.4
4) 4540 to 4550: 0.5 angstrom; 34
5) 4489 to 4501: -0.2 angstrom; 36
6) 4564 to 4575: 0.1 angstrom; 35.4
